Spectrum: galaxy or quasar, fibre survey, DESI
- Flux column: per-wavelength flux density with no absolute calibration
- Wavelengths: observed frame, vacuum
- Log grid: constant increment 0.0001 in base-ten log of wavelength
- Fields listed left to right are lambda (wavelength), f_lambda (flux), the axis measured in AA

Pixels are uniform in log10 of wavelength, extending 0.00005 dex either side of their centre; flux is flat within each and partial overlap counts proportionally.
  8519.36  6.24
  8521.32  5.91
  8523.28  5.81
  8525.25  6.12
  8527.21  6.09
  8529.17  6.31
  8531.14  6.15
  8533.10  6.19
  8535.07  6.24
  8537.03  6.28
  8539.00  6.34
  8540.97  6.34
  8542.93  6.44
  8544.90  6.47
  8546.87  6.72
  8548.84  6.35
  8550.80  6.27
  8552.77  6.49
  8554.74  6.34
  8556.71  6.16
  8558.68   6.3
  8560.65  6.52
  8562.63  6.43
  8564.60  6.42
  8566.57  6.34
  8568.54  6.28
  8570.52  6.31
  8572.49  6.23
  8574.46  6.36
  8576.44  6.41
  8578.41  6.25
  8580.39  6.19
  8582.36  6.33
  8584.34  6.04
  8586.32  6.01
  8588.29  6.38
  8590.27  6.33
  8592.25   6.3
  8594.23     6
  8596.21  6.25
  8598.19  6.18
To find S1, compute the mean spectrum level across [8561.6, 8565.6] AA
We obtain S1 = 6.42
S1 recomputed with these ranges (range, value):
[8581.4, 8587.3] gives 6.12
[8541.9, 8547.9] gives 6.54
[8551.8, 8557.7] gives 6.33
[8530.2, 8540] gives 6.24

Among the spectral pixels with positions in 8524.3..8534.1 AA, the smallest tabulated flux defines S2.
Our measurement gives 6.09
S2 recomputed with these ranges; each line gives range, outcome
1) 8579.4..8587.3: 6.01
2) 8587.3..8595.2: 6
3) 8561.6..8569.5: 6.28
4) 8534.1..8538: 6.24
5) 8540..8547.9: 6.34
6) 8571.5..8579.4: 6.23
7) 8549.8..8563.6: 6.16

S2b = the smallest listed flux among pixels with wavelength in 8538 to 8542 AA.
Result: 6.34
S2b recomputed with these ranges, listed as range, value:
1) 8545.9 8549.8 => 6.35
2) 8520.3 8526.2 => 5.81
